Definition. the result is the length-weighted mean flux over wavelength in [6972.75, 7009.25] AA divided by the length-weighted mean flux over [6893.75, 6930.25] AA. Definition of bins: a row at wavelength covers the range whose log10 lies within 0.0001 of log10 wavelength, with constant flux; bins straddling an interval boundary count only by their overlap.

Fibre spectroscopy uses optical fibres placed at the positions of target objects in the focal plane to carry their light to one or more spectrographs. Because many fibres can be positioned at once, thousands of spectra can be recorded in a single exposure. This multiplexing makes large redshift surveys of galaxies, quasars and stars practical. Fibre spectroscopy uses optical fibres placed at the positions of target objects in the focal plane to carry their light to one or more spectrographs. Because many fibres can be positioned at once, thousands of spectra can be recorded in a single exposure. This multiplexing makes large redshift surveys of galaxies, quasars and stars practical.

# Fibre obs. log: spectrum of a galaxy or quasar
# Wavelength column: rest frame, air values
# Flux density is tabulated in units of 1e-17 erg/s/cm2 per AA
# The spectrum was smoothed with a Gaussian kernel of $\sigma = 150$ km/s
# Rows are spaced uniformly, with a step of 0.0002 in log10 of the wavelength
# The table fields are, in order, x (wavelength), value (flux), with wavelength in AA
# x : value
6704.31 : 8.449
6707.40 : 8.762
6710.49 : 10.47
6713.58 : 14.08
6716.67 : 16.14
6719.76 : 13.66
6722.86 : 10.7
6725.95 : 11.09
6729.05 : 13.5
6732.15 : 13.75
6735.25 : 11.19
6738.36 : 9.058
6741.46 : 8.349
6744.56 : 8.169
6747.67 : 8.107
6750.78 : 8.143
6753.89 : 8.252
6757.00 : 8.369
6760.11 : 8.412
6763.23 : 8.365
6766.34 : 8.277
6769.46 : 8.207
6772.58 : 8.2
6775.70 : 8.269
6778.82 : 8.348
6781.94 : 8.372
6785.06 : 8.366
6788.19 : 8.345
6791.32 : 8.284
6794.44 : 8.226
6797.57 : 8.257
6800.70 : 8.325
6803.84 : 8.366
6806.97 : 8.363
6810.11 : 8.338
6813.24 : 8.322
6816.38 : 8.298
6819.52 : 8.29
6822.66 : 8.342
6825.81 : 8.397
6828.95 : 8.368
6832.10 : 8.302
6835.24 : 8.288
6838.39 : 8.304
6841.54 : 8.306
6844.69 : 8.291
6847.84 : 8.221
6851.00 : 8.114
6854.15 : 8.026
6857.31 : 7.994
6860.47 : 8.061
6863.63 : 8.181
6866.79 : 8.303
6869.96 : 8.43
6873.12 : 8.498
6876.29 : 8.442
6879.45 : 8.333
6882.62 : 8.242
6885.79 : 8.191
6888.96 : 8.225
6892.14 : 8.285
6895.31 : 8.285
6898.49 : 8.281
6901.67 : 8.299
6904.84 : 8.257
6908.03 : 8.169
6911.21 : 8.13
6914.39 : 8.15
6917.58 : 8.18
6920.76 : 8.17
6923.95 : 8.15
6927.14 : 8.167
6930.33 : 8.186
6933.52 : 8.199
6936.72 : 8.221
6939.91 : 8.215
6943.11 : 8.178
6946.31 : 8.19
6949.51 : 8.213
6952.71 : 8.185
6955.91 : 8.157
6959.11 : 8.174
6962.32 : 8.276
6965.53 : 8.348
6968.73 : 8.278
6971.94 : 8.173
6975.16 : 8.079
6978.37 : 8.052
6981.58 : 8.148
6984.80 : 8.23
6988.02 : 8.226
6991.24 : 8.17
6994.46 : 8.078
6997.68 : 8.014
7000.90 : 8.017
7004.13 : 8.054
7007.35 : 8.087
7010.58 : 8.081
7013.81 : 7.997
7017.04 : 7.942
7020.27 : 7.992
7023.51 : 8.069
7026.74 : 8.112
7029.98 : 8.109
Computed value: 0.99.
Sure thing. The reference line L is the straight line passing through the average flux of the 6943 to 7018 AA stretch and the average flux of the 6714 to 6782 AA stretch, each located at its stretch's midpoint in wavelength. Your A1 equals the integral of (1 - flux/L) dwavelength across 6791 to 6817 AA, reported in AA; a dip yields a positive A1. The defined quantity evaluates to 3.1 AA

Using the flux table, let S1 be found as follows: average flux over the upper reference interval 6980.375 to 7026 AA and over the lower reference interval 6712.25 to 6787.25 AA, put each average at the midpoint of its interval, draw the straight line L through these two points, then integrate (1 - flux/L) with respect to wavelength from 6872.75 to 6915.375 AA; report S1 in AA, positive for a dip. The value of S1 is 2.8 AA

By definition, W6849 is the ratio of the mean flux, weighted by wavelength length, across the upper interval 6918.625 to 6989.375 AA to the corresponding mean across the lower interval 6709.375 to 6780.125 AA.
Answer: 0.8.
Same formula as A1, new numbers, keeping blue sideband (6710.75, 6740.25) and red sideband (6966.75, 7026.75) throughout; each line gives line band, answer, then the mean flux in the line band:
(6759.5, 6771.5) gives 3.55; 8.3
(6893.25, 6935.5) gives 5.42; 8.2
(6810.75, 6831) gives 4.78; 8.33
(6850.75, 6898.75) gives 8.58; 8.25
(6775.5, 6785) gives 2.64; 8.35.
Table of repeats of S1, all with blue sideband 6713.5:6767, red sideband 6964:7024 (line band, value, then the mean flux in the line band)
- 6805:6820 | 2.14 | 8.33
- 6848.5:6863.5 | 2.02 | 8.07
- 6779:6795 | 2.60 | 8.33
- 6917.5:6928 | 0.69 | 8.17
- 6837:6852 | 1.88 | 8.25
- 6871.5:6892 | 1.76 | 8.32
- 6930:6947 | 0.79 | 8.2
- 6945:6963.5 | 0.57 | 8.2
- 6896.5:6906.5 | 0.73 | 8.27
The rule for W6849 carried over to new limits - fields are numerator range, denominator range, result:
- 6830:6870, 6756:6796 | 0.99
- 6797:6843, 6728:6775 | 0.91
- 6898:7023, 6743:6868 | 0.99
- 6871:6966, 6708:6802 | 0.85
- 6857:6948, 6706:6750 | 0.74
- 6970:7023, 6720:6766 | 0.83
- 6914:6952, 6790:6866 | 0.99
